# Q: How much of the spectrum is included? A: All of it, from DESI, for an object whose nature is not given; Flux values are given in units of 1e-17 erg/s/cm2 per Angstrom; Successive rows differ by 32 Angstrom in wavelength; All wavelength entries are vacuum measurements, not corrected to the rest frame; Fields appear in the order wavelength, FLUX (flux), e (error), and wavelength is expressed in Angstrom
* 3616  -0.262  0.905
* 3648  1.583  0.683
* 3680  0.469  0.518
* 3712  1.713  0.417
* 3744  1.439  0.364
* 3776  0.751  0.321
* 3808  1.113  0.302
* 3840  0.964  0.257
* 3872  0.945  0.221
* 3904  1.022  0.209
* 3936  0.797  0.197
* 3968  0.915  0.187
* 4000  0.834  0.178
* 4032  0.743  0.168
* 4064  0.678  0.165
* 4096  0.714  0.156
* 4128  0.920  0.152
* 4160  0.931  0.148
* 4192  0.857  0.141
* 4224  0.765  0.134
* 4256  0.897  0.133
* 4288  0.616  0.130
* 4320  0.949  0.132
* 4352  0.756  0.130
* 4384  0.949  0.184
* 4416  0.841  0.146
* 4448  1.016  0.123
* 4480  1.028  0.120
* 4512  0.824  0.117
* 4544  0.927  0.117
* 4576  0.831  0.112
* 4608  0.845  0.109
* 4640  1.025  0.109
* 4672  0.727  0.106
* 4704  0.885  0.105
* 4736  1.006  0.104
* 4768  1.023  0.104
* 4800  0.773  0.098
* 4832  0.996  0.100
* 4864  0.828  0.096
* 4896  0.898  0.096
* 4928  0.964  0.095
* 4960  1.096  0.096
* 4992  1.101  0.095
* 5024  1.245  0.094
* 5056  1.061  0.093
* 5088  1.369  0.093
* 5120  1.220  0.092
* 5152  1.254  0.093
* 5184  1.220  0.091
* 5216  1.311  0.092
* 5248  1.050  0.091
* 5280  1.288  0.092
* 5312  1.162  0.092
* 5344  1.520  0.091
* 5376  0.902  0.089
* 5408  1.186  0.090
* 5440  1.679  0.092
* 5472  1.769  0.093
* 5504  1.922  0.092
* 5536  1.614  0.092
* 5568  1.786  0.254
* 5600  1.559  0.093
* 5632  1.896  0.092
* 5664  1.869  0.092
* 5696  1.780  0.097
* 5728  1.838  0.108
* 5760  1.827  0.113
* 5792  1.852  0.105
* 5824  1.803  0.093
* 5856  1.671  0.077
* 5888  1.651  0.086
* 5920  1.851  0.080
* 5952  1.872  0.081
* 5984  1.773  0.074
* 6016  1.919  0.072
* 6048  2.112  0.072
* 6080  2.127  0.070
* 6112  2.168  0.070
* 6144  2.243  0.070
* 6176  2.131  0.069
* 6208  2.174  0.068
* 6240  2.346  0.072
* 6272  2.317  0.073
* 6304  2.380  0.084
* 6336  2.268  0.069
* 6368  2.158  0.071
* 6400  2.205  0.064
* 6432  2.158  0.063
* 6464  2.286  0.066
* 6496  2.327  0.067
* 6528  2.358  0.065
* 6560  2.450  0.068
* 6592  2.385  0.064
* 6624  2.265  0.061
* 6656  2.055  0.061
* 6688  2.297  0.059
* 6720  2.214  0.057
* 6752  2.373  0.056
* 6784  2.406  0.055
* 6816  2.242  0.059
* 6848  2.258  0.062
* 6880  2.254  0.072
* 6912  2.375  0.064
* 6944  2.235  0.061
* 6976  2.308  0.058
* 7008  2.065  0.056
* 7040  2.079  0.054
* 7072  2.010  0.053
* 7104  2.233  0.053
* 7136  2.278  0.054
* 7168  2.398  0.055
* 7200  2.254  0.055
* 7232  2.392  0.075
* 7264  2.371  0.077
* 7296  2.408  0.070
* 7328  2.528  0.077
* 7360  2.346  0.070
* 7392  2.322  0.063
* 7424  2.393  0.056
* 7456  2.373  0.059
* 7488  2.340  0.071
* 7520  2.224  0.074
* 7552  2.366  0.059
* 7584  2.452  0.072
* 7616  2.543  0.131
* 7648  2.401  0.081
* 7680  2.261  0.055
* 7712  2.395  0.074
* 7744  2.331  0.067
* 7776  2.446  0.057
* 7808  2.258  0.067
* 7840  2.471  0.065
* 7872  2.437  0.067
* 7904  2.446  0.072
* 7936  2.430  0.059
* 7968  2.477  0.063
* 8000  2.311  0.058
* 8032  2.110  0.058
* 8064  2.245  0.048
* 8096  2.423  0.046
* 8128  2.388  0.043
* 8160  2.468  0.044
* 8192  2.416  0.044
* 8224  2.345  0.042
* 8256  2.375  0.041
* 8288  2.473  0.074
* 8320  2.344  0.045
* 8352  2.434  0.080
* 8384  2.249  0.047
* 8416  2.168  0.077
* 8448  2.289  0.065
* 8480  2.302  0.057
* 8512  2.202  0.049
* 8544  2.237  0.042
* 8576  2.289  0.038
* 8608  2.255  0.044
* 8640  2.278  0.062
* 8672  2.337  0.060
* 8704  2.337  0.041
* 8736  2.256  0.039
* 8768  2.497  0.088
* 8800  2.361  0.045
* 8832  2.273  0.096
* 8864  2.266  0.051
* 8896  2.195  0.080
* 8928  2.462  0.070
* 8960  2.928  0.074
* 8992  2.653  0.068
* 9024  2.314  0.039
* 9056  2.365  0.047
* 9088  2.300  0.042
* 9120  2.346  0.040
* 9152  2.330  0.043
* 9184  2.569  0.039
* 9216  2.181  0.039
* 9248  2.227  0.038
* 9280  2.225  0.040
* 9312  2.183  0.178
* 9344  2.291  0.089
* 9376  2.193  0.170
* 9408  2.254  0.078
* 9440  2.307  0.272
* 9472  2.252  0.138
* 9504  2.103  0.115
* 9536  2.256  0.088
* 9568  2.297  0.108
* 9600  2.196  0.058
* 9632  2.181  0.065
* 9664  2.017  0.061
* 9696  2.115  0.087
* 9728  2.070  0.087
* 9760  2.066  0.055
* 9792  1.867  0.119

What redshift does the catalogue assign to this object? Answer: 0.36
